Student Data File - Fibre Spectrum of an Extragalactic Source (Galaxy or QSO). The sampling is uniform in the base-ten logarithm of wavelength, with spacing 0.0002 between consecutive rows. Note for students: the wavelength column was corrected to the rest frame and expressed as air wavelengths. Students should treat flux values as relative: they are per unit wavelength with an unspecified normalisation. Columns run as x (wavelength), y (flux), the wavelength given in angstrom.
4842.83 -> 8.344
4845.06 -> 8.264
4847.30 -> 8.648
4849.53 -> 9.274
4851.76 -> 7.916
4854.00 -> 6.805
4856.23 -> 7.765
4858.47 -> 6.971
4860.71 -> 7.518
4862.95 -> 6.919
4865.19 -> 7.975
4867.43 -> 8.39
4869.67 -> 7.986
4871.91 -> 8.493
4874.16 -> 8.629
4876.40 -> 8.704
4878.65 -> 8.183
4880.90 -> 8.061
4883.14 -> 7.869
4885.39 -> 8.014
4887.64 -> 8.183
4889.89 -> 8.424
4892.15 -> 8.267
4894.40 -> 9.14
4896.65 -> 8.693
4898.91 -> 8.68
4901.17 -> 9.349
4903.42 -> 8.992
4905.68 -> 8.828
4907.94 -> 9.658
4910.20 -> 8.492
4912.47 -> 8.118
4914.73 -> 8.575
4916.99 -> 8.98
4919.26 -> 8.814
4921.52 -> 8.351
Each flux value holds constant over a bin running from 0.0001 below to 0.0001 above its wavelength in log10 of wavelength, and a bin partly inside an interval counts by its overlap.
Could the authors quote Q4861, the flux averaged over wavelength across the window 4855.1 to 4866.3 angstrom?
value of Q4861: 7.43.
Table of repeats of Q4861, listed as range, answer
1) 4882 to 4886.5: 7.96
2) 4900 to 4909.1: 9.21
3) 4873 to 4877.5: 8.66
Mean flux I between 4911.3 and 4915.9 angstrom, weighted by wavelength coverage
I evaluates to 8.35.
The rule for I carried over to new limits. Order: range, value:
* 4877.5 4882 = 8.11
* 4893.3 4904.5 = 8.97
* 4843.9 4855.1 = 8.18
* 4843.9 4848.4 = 8.44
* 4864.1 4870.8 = 8.13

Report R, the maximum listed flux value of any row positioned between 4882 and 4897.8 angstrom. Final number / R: 9.14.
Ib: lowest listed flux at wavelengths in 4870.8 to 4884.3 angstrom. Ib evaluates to 7.869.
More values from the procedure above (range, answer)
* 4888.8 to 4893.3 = 8.267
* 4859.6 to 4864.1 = 6.919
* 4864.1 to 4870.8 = 7.975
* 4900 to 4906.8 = 8.828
